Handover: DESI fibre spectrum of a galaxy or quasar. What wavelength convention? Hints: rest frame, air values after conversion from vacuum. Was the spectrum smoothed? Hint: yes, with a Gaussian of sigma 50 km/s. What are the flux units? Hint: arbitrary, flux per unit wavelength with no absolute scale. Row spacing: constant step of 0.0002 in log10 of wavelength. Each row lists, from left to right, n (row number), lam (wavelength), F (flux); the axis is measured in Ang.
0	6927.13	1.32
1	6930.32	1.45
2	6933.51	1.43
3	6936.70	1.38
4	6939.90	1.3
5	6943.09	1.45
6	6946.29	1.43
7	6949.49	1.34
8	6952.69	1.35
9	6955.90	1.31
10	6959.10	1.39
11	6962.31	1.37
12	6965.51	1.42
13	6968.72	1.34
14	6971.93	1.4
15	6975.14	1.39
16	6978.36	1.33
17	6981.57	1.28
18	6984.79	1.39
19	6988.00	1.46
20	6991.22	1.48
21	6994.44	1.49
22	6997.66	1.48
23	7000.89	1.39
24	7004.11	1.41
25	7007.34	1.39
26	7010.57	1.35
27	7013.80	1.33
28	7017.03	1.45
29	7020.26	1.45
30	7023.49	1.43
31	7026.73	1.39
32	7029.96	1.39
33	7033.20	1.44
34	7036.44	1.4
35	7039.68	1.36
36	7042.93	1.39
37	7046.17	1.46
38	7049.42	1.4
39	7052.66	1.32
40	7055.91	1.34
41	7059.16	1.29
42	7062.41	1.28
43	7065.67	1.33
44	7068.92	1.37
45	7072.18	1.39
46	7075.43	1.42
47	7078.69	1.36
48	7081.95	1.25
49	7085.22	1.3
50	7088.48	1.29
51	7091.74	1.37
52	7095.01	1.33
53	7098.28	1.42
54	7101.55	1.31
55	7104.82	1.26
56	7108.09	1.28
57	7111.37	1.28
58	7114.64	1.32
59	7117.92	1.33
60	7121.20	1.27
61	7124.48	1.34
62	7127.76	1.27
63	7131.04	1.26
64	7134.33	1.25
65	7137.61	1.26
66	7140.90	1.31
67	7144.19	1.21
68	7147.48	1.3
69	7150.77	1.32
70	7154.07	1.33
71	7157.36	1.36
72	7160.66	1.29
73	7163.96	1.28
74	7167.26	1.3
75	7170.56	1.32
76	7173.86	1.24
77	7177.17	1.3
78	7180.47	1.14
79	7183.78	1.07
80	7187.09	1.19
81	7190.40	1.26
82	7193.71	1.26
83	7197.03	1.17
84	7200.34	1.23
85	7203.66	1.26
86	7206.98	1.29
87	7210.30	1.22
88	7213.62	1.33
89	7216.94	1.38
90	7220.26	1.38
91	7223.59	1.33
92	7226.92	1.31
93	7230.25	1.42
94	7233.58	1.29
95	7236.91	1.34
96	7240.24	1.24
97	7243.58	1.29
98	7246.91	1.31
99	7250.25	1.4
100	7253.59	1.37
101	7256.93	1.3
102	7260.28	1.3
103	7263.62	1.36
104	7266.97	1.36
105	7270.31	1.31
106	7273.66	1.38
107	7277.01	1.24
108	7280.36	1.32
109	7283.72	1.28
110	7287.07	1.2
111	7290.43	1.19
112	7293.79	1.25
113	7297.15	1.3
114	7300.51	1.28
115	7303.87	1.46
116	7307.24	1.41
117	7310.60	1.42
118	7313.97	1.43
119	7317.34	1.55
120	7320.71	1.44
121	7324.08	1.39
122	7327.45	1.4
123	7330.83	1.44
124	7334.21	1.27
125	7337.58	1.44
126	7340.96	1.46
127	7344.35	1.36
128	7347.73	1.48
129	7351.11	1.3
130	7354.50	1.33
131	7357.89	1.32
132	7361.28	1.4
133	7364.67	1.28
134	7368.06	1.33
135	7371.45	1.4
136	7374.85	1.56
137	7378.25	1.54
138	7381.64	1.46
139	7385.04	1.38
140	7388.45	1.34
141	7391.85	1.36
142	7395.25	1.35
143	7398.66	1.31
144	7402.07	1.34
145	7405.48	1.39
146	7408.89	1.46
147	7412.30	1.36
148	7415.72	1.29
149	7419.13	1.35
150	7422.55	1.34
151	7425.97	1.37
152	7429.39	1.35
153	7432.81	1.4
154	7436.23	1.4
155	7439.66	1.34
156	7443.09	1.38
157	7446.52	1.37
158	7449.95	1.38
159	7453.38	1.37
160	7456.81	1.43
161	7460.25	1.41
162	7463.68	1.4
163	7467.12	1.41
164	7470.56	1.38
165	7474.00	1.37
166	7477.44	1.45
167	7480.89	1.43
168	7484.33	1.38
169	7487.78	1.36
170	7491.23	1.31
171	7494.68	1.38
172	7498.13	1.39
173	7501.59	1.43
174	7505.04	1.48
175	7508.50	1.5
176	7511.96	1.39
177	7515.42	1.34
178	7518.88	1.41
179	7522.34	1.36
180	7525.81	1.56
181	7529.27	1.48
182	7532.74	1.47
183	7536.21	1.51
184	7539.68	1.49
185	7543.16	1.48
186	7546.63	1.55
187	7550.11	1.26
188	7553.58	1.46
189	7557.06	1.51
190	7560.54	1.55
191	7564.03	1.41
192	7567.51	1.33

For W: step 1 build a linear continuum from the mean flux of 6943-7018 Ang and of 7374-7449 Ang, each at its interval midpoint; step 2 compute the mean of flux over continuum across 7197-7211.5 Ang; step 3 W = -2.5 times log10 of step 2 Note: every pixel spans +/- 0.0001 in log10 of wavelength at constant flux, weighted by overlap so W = 0.119 mag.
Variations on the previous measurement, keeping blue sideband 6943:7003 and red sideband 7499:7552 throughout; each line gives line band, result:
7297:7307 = 0.05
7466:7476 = 0.04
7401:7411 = 0.03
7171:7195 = 0.17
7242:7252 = 0.07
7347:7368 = 0.07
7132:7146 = 0.12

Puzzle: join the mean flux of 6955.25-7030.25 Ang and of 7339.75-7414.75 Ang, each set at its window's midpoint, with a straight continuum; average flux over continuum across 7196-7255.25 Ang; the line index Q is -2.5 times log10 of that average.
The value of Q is 0.064 mag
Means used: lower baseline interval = 1.4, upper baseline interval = 1.39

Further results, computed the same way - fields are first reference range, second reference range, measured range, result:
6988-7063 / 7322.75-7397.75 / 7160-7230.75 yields 0.10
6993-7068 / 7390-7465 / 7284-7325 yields 0.02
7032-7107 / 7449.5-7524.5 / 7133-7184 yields 0.07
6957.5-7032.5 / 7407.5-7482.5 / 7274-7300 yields 0.10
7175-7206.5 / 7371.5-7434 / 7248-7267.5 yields -0.07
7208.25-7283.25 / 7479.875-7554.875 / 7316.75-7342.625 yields -0.05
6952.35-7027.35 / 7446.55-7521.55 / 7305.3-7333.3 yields -0.03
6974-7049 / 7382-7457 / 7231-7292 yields 0.06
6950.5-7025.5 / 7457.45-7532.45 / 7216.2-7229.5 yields 0.04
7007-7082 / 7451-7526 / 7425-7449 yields 0.02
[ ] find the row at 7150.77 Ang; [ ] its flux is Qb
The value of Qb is 1.32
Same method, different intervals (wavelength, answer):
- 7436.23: 1.4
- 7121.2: 1.27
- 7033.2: 1.44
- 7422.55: 1.34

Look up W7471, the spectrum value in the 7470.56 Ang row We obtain 1.38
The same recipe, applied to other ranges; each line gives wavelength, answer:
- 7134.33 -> 1.25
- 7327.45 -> 1.4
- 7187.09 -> 1.19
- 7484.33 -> 1.38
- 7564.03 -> 1.41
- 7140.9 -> 1.31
